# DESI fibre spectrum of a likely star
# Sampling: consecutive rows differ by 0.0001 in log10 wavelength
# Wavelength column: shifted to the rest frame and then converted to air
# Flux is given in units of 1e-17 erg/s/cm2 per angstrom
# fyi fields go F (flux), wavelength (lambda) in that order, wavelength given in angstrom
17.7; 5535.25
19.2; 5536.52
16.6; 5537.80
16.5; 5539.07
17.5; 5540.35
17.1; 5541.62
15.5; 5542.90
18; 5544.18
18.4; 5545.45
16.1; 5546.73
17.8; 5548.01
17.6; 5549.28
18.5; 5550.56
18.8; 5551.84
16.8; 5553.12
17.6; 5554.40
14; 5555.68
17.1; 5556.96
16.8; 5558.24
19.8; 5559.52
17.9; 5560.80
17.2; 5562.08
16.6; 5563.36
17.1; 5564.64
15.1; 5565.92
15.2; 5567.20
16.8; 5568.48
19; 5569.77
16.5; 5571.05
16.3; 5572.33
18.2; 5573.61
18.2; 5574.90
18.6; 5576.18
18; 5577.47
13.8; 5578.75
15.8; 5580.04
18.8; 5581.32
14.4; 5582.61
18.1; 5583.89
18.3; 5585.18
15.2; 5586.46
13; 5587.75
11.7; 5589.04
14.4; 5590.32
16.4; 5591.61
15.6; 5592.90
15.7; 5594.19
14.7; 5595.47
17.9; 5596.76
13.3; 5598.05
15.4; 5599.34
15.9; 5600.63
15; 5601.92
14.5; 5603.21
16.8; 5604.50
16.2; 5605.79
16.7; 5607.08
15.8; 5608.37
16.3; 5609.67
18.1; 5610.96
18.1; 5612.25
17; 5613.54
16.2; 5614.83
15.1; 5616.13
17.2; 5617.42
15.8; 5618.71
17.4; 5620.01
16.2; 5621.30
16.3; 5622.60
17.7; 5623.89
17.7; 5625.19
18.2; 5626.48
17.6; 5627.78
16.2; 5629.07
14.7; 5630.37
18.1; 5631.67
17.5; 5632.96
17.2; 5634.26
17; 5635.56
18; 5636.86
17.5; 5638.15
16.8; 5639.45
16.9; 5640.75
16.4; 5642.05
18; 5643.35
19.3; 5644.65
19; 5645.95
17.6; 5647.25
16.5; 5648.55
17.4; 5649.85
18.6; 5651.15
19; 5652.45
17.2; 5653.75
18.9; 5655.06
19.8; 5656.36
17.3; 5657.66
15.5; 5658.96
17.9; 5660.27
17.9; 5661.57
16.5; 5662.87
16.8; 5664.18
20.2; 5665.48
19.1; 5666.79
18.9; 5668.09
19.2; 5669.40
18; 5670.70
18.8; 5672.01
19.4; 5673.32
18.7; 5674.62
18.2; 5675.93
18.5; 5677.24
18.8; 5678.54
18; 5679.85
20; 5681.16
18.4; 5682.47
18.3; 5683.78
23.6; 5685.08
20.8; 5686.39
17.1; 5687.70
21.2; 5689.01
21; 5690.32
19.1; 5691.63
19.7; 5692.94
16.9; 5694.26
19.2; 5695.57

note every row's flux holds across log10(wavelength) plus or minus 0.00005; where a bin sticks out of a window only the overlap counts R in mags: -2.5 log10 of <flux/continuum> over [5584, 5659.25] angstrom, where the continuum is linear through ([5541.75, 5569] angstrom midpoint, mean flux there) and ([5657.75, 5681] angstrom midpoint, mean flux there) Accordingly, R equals 0.07 mag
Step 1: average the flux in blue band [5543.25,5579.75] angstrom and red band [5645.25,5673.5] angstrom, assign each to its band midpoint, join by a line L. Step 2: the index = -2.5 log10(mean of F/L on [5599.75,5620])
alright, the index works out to 0.08 mag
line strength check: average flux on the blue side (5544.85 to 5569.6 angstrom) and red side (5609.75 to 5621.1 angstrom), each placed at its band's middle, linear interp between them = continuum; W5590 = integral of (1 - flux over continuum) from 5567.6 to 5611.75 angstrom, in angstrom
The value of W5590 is 2.1 angstrom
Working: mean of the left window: 17.1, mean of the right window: 16.8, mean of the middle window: 16.2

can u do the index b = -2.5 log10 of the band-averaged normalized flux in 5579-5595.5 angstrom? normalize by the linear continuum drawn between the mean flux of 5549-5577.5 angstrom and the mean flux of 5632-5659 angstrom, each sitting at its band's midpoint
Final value 0.12 mag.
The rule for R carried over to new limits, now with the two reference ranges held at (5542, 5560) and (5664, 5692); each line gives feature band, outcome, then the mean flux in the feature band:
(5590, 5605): 0.17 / 15.5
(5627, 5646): 0.08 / 17.3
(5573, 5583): 0.04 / 17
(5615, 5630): 0.10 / 16.8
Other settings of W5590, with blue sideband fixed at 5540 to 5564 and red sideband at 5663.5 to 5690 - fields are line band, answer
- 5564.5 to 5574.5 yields 0.44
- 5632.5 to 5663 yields 1.68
